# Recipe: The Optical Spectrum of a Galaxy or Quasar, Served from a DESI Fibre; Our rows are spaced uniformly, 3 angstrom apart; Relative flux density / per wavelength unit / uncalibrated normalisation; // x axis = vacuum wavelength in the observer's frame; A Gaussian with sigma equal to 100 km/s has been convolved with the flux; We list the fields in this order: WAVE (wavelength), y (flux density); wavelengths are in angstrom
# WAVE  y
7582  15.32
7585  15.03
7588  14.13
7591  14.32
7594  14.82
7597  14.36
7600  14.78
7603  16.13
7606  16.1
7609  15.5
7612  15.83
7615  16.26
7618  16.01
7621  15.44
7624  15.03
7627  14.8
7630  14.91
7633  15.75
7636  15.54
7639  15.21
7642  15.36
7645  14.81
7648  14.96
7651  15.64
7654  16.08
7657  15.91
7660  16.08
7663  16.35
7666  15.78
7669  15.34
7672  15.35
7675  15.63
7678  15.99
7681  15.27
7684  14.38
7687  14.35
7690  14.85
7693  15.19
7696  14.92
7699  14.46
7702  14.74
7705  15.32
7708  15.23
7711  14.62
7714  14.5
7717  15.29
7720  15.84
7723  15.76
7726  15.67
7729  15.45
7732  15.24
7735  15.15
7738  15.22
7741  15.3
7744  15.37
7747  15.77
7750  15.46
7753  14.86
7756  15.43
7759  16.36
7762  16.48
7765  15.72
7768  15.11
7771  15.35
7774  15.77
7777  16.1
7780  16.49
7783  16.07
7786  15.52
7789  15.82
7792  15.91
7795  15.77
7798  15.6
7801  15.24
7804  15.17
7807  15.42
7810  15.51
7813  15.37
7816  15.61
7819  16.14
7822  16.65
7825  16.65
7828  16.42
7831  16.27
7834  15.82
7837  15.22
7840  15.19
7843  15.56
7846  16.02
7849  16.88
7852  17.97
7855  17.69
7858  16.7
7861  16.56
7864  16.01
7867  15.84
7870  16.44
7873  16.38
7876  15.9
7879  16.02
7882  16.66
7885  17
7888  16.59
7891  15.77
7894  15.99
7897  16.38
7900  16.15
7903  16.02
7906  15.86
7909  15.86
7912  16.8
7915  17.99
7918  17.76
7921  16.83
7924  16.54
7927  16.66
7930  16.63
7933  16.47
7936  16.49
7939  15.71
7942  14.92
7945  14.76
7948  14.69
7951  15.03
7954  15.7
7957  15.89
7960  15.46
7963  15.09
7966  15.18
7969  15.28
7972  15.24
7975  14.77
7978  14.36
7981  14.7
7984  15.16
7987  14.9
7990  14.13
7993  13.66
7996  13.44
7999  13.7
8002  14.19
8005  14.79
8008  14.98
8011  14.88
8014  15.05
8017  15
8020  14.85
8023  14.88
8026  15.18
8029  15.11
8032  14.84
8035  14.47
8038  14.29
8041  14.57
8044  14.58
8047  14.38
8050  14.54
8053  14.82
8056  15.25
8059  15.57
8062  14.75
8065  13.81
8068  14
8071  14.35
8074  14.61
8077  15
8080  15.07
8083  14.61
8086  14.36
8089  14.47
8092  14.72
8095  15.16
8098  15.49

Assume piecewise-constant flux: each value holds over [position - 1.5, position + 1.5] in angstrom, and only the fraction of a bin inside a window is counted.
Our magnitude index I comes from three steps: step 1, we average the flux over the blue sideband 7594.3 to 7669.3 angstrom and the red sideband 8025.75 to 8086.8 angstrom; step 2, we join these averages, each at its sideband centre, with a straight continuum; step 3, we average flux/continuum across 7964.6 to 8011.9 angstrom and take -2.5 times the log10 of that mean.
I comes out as 0.02 mag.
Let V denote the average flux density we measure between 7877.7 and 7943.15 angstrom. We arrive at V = 16.4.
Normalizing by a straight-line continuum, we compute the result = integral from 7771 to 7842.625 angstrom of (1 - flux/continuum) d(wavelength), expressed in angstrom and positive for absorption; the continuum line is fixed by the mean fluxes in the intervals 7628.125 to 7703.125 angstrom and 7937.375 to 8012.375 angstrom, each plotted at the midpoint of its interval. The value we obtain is -3.4 angstrom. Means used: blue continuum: 15.3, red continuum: 14.8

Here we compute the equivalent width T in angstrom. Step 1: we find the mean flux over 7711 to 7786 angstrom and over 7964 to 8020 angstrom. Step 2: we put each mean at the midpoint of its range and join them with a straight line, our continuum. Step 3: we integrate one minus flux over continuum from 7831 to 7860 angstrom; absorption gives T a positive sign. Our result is -2.2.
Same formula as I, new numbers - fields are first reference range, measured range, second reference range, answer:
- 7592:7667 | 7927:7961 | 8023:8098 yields -0.05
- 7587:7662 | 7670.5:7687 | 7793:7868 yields 0.02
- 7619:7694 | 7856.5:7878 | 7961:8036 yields -0.09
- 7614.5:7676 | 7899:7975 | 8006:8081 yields -0.07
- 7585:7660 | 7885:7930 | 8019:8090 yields -0.11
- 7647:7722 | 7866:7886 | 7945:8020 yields -0.09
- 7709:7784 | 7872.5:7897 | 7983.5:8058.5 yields -0.08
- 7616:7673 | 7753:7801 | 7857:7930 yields 0.02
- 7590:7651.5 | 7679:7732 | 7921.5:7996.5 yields 0.02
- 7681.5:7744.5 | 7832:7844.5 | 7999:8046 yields -0.04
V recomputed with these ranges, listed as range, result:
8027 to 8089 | 14.6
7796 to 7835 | 15.8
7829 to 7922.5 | 16.4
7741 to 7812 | 15.7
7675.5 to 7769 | 15.3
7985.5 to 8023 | 14.5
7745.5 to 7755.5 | 15.4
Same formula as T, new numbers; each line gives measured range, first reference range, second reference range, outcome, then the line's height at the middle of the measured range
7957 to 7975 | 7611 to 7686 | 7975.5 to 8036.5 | -0.7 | 14.7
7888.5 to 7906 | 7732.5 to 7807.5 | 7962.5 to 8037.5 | -1.1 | 15.1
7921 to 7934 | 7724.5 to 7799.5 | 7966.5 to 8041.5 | -1.4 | 15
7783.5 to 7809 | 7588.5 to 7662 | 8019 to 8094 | -0.8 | 15.1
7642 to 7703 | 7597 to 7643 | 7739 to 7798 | 1.0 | 15.6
